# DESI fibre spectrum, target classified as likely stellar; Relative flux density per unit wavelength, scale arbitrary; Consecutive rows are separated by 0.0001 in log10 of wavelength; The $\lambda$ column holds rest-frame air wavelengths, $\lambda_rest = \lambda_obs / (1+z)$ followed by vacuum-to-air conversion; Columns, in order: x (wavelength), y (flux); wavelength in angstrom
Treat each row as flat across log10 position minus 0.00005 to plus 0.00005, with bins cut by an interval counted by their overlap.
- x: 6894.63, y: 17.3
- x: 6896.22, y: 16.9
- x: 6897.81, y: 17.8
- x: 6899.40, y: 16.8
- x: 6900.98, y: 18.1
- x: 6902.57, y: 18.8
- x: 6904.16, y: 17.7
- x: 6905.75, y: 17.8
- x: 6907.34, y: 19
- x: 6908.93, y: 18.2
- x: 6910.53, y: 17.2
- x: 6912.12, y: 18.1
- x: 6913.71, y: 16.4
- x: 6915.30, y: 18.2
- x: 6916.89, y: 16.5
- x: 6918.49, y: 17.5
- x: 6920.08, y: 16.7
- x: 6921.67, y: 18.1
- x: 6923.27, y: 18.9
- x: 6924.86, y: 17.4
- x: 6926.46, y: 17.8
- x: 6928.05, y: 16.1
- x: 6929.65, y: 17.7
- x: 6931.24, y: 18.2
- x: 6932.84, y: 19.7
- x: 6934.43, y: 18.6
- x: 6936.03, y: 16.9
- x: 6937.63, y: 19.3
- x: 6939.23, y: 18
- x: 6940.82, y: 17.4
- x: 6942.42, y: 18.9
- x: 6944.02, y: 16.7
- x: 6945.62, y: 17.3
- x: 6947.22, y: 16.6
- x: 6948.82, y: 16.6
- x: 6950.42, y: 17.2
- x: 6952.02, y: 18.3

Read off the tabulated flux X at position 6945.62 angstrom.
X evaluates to 17.3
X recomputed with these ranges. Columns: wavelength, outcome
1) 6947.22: 16.6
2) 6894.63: 17.3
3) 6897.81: 17.8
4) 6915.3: 18.2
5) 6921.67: 18.1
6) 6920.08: 16.7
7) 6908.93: 18.2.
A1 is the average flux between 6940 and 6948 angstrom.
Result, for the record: 17.4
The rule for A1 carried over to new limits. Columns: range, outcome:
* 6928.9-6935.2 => 18.6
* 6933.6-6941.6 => 18.1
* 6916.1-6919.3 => 17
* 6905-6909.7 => 18.3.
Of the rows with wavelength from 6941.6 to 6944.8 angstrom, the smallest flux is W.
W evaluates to 16.7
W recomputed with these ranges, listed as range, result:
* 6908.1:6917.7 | 16.4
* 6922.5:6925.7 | 17.4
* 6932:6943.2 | 16.9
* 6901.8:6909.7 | 17.7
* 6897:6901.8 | 16.8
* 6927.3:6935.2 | 16.1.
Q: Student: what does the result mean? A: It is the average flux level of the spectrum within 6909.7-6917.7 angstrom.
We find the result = 17.3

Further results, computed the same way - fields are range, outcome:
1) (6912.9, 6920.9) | 17.1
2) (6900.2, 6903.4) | 18.4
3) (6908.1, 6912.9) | 17.8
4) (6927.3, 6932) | 17.3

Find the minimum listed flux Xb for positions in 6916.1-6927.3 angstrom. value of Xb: 16.5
